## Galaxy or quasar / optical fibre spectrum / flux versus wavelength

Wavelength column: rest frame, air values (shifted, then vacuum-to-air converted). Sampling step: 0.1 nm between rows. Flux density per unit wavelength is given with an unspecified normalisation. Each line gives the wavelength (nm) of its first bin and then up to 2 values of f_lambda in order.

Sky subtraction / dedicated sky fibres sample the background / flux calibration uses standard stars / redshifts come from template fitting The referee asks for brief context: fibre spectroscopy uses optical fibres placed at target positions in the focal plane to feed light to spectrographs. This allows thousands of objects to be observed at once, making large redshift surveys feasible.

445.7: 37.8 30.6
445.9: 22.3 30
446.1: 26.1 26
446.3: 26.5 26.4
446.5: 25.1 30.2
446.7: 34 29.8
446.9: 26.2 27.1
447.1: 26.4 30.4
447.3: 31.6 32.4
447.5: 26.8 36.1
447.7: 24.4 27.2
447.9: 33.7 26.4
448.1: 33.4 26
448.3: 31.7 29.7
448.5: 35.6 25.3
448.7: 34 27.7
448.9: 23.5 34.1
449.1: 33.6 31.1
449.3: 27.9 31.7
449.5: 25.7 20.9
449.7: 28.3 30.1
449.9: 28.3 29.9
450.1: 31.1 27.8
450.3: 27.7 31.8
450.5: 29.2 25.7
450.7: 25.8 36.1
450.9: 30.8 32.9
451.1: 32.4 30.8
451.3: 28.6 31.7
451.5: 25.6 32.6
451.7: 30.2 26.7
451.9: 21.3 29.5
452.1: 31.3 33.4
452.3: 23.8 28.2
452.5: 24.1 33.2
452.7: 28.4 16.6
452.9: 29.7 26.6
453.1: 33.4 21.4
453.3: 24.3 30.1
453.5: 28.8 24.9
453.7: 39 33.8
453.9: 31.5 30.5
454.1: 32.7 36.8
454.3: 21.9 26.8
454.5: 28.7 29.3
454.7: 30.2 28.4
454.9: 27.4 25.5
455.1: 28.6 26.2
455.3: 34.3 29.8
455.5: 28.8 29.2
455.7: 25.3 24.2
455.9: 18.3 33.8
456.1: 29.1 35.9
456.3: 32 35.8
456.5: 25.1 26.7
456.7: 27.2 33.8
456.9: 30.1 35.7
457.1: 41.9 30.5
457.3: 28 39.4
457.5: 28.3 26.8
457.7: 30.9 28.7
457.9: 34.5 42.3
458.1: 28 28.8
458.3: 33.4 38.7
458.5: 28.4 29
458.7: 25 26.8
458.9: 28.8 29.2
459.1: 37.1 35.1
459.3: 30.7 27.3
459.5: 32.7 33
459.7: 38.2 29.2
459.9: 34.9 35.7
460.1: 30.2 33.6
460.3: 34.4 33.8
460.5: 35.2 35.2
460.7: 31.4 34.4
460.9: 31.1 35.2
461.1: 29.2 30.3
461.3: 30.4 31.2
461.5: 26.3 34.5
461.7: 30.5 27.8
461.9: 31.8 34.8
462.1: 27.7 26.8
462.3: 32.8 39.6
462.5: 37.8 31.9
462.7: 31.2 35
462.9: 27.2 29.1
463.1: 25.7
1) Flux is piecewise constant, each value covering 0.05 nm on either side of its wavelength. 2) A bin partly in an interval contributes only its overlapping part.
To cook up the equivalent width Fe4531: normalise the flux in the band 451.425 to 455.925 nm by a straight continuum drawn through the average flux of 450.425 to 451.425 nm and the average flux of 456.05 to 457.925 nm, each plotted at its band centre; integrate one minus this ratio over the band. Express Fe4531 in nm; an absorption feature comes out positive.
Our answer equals 0.38 nm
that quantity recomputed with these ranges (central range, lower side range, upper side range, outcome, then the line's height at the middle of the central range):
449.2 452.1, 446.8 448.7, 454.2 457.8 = 0.055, 29.6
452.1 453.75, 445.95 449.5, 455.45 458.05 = 0.122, 30.2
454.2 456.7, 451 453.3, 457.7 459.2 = 0.114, 29.9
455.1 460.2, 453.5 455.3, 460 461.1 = 0.091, 31.6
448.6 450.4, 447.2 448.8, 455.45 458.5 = 0.080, 30.3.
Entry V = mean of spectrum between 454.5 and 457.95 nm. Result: 30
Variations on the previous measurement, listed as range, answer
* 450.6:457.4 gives 29.4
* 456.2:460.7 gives 32.1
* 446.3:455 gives 29.1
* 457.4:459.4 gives 31.2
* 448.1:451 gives 29.5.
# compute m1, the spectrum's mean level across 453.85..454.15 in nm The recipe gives 31.6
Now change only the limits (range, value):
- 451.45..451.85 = 28.8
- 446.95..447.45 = 29.6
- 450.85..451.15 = 32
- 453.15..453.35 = 22.9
